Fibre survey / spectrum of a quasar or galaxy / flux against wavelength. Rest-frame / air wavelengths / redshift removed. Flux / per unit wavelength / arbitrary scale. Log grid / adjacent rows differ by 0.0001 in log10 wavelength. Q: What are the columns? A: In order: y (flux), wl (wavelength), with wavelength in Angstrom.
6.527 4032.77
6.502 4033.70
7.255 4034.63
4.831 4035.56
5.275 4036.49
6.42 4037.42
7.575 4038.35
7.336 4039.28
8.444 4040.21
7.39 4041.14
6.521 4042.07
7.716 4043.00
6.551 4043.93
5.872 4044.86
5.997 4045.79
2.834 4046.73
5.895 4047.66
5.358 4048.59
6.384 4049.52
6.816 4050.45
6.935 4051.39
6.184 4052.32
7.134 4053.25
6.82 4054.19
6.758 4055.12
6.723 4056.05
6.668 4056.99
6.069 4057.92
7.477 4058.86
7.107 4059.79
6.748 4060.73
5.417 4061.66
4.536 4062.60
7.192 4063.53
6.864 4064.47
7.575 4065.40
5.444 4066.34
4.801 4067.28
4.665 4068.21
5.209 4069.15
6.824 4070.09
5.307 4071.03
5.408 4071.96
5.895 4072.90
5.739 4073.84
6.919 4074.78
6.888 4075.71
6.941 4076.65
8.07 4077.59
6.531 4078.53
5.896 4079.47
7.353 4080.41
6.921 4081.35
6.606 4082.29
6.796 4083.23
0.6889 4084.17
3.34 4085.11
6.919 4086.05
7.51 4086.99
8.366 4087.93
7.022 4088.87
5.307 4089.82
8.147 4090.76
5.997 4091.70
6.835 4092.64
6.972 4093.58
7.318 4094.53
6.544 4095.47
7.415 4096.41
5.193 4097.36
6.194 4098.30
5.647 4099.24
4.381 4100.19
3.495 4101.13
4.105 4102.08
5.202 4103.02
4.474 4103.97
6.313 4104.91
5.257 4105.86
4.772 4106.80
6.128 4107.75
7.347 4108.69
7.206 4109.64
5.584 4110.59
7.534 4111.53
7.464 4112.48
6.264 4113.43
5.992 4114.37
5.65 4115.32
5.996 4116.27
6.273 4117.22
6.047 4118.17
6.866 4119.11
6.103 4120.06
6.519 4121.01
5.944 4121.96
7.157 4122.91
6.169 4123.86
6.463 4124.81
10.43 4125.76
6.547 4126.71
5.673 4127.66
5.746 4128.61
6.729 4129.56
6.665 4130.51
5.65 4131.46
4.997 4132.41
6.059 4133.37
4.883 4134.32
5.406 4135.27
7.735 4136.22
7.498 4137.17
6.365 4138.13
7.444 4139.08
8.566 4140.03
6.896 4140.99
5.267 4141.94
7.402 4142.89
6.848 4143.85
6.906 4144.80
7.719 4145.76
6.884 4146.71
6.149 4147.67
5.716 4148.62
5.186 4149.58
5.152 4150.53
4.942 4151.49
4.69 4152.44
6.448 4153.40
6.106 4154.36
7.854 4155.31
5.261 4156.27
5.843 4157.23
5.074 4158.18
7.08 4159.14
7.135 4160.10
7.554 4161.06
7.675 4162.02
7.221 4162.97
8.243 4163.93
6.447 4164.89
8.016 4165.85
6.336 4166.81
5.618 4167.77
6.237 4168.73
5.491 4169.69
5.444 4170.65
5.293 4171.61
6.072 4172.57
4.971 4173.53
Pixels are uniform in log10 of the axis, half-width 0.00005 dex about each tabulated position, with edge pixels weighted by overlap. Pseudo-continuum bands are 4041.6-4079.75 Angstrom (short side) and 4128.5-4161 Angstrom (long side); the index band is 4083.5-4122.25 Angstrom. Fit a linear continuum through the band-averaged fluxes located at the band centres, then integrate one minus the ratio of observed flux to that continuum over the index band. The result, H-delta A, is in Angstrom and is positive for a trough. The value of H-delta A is 1.7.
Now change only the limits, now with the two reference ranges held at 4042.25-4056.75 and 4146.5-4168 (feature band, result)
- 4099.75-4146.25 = 0.40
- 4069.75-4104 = 1.13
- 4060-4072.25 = 0.81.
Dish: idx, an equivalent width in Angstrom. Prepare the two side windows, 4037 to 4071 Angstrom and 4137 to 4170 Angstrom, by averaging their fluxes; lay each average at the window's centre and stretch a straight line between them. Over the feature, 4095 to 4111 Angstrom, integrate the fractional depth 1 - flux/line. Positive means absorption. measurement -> 2.1 Angstrom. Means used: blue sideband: 6.38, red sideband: 6.55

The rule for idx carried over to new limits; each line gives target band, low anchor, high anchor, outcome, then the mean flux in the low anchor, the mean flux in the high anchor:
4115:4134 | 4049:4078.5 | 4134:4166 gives 0.4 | 6.37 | 6.57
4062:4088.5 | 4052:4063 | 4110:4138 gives 1.4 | 6.48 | 6.42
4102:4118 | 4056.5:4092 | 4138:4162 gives 0.8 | 6.24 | 6.44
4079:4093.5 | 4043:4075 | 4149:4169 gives -0.1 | 6.14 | 6.39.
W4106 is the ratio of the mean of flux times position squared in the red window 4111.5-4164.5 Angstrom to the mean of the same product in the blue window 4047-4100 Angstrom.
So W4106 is 1.06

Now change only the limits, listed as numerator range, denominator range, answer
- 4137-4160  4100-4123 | 1.10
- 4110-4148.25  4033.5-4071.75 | 1.08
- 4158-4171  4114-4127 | 1.04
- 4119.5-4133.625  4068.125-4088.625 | 1.07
